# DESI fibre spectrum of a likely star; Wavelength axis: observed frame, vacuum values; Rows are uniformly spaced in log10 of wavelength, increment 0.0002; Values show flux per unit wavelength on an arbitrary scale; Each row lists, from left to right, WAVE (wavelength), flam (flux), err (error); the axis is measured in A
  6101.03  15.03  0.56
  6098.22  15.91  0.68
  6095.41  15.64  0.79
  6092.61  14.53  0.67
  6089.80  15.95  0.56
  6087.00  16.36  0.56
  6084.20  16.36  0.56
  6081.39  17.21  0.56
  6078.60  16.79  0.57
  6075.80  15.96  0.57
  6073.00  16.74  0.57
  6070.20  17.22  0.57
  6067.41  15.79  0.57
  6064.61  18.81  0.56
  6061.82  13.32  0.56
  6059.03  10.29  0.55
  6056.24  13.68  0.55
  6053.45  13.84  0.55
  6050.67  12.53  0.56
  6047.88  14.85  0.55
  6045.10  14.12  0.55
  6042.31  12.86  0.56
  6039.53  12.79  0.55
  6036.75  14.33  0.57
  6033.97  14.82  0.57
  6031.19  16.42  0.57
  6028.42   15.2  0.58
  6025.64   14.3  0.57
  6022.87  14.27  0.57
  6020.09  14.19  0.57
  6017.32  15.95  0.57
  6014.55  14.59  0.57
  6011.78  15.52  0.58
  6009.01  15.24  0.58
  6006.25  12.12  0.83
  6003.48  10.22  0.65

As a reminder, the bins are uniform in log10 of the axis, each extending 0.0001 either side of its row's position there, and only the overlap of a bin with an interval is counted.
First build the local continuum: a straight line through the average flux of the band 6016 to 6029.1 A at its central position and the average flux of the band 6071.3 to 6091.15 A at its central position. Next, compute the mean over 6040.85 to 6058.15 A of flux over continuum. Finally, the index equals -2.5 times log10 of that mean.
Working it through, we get 0.15 mag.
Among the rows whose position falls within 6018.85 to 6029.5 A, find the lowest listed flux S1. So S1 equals 14.19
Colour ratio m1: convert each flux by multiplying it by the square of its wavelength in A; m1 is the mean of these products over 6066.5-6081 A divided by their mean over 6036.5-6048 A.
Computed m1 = 1.2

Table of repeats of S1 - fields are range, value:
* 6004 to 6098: 10.29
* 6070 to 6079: 15.96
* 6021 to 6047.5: 12.79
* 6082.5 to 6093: 14.53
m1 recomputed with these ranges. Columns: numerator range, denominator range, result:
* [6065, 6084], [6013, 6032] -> 1.14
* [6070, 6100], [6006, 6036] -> 1.11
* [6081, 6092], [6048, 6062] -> 1.28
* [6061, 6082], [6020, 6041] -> 1.15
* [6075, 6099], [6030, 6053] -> 1.16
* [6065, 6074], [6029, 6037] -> 1.11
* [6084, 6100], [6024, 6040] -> 1.09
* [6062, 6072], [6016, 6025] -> 1.15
